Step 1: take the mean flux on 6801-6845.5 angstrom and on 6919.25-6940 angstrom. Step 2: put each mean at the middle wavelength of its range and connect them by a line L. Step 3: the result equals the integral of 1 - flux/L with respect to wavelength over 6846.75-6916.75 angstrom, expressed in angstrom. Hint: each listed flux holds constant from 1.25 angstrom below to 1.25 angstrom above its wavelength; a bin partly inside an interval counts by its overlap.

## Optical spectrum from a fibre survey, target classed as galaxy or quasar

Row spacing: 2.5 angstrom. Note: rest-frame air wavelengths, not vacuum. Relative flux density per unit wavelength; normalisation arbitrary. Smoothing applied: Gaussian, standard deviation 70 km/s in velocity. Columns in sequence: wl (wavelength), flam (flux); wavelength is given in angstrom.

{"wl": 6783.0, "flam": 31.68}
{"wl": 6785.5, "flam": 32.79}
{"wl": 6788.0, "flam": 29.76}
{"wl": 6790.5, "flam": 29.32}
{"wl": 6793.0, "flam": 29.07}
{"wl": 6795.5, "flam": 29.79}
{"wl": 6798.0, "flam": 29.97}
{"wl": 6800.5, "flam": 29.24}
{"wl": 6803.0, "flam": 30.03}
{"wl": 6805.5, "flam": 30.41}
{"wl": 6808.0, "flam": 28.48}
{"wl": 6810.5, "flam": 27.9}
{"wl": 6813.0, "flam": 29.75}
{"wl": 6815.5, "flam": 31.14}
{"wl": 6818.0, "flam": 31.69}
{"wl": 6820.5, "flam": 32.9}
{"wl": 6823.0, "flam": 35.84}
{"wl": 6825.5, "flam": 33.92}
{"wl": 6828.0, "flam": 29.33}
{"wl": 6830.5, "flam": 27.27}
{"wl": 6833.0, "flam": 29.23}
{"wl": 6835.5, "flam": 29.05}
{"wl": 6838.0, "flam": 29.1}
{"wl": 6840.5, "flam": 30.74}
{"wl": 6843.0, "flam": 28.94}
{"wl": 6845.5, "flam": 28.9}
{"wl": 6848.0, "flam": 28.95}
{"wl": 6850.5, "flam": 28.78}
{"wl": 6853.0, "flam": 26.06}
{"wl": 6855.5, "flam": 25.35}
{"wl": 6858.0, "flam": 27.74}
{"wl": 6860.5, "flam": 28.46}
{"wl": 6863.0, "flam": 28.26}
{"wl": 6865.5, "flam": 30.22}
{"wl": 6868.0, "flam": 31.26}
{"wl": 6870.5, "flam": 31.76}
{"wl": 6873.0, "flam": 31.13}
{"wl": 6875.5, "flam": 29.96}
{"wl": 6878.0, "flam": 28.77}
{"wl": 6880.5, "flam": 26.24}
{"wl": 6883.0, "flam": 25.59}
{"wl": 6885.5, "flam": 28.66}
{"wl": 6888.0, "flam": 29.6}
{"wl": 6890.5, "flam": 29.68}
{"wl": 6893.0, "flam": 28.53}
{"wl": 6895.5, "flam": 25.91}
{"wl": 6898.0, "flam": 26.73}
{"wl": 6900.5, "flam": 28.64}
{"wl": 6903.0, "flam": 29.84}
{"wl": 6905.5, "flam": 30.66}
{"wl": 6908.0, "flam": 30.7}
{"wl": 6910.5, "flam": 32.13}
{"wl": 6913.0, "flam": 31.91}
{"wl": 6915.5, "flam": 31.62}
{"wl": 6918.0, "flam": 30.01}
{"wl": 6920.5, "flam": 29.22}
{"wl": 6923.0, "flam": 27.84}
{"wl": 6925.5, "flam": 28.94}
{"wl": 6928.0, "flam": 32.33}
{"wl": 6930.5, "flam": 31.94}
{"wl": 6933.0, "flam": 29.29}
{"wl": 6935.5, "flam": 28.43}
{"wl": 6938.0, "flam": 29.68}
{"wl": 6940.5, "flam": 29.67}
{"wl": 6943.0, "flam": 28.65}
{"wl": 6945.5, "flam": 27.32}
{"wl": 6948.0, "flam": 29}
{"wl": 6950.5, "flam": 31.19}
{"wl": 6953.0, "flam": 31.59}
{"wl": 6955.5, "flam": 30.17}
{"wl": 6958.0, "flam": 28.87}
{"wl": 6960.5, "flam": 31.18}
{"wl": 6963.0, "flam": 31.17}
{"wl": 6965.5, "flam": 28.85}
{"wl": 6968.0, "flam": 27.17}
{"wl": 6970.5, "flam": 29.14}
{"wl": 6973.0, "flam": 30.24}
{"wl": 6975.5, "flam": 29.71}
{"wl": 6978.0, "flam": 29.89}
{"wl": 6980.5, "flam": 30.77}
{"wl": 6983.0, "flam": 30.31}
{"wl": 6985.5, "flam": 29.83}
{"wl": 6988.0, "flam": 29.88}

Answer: 2.15 angstrom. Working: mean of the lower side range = 30.3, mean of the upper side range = 29.7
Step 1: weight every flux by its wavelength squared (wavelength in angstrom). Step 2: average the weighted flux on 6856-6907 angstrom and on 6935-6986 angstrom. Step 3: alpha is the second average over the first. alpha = 1.1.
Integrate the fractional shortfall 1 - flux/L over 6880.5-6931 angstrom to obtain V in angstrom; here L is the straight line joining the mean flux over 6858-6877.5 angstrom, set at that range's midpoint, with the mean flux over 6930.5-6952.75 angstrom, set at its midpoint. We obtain 0.4 angstrom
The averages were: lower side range 29.9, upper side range 29.4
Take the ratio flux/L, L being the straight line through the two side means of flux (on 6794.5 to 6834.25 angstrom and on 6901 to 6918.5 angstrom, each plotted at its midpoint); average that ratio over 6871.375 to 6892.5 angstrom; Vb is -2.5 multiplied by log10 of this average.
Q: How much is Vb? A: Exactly 0.07 mag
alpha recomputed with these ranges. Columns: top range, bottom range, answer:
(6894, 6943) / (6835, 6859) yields 1.07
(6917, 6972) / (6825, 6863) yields 1.06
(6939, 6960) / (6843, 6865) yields 1.09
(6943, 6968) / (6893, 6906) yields 1.07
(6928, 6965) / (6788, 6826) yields 1.02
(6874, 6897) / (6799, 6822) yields 0.95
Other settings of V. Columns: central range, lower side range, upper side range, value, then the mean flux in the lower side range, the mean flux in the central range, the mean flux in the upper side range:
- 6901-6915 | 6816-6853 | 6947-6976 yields -0.4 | 30.2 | 30.9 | 29.9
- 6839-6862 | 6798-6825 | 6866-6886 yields 1.3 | 30.8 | 28.2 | 29.2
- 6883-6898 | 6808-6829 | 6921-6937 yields 1.1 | 31.4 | 28.1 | 29.8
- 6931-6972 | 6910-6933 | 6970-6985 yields 1.0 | 30.5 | 29.5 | 30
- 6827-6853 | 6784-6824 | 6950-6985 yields 1.3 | 30.5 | 28.9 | 30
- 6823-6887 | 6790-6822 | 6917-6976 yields 1.8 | 30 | 29.1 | 29.6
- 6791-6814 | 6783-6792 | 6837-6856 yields 0.6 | 30.7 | 29.4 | 28.5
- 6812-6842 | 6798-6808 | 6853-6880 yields -1.4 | 29.7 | 30.8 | 29.1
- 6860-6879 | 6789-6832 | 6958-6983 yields 0.1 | 30.3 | 30.1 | 29.8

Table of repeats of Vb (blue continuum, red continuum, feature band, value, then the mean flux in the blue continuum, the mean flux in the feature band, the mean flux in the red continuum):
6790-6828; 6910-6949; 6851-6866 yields 0.10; 30.6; 27.6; 29.8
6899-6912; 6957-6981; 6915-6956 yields 0.01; 30.4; 29.8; 29.7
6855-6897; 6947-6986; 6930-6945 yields 0.01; 28.7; 29.4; 30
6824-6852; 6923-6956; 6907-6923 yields -0.04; 29.5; 30.7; 29.8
